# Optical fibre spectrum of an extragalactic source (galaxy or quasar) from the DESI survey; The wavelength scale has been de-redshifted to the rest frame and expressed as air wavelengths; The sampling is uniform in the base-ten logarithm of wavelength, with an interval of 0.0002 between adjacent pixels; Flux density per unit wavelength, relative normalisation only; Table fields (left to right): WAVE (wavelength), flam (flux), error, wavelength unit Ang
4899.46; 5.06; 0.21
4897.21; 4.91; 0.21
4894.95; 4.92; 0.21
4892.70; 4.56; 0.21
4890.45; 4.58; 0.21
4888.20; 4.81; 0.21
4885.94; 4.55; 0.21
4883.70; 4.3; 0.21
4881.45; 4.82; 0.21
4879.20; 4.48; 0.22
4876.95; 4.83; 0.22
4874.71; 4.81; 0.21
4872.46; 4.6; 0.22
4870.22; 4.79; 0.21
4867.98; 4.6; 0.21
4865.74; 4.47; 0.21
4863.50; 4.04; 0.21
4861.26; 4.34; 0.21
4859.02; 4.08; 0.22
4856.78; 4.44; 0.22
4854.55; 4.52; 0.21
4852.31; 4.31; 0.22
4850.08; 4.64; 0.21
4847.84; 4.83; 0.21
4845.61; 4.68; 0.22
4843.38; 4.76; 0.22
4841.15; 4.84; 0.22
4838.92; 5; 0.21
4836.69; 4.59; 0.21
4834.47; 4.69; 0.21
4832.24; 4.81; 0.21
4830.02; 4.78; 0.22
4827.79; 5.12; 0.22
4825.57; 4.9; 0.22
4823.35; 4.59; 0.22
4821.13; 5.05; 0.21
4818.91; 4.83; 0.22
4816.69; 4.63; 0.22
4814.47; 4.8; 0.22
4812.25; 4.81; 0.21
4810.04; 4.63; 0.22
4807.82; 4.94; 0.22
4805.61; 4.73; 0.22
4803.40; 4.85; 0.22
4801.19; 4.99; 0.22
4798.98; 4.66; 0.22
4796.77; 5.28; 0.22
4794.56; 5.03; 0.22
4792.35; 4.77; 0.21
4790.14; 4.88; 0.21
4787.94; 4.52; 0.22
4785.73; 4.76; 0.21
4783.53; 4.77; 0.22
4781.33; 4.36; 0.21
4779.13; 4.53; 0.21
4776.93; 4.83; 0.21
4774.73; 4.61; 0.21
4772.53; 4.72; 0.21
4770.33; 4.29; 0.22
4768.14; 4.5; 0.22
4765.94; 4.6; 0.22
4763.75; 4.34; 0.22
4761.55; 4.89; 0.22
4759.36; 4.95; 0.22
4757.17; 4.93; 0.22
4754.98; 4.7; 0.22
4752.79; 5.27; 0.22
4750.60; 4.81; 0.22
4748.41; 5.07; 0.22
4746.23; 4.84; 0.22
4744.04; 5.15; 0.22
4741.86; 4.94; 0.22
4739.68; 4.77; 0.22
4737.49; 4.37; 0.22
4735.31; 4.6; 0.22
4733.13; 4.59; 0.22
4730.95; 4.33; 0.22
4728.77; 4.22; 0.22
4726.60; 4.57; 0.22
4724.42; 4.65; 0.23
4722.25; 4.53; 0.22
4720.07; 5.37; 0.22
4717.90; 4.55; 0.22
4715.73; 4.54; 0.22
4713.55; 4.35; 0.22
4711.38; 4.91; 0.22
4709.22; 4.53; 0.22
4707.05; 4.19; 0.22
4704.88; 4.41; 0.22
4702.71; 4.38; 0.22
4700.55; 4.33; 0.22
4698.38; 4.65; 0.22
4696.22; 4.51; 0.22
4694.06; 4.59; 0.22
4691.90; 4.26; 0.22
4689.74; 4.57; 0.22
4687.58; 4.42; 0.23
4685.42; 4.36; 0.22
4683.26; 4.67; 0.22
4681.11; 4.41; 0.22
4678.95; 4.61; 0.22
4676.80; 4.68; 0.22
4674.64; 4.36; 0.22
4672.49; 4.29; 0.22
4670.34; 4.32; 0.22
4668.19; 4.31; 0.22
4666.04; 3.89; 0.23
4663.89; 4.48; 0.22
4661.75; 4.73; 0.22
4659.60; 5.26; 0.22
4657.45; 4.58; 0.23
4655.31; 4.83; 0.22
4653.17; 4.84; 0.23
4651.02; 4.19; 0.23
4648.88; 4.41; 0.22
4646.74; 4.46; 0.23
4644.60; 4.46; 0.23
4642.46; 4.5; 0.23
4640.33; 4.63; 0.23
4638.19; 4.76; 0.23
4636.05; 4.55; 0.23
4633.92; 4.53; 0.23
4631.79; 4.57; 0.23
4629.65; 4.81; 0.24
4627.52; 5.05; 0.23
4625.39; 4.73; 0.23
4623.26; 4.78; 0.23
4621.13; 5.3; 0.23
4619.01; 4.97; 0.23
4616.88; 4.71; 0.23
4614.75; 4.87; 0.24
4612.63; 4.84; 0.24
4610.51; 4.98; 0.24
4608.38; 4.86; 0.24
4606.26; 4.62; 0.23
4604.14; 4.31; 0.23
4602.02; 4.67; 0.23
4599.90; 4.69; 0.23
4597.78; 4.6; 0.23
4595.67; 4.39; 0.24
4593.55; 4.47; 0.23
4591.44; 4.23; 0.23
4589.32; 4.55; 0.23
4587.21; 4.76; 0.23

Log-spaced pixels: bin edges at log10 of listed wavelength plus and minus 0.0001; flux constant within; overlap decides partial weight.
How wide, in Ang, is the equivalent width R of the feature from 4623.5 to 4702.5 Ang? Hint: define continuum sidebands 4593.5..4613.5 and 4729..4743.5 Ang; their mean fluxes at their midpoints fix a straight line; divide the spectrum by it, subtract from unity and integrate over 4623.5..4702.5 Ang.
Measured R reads 1.4 Ang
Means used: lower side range 4.65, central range 4.54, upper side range 4.6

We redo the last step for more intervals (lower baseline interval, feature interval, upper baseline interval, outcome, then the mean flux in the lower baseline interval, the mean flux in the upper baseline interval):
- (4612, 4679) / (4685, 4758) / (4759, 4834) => 1.05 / 4.63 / 4.76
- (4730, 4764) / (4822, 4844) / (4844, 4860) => -1.20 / 4.8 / 4.51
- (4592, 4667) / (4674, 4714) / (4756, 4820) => 1.77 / 4.66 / 4.74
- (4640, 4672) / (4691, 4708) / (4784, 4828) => 0.71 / 4.52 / 4.83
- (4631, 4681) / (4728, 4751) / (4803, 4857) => -0.32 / 4.53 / 4.75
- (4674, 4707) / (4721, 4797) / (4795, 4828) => -0.36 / 4.47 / 4.85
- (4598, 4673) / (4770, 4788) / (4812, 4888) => 0.15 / 4.65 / 4.66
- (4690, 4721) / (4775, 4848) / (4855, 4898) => -3.74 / 4.54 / 4.57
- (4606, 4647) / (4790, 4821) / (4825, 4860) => -1.01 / 4.76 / 4.69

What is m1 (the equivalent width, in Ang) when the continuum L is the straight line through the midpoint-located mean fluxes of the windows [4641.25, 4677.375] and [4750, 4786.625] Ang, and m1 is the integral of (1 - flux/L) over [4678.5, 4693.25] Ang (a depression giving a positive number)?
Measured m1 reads 0.3 Ang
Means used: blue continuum 4.5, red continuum 4.7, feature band 4.47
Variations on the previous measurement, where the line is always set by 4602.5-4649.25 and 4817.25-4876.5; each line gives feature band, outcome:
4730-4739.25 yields 0.4 Ang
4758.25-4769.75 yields 0.1 Ang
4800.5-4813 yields -0.4 Ang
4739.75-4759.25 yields -1.1 Ang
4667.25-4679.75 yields 0.7 Ang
